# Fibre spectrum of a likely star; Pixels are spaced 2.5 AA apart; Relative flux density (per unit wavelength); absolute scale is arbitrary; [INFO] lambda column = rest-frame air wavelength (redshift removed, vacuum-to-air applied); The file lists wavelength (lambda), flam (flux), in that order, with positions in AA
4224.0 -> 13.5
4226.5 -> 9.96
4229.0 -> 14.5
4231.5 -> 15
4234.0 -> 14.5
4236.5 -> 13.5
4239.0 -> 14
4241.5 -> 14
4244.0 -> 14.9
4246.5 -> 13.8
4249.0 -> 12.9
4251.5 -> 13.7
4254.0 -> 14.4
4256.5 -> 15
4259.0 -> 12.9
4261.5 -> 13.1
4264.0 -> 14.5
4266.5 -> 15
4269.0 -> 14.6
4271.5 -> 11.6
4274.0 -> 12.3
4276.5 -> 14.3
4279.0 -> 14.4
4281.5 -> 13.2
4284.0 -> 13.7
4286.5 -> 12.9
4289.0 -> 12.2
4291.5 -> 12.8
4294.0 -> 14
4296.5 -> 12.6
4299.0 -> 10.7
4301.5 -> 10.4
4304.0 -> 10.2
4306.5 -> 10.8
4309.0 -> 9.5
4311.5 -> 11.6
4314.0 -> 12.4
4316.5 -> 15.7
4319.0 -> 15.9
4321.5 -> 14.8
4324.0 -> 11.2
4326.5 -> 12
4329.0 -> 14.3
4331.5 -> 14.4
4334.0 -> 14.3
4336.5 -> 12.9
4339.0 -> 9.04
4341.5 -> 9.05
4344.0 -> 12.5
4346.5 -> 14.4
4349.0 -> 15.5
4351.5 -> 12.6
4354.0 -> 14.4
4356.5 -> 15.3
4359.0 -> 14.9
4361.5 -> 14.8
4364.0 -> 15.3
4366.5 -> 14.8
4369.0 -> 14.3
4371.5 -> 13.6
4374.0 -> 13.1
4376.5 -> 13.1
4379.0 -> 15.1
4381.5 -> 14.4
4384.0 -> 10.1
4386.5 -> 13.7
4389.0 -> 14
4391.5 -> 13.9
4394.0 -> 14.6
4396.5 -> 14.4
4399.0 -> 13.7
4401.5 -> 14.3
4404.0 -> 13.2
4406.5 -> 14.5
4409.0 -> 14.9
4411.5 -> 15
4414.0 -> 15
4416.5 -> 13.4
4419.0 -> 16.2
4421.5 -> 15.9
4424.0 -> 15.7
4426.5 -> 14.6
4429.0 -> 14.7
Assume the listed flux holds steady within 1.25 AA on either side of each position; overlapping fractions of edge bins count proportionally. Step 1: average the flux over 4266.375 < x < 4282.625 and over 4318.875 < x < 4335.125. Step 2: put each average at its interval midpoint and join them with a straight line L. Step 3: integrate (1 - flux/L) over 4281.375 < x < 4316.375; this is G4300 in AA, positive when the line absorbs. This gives 4.1 AA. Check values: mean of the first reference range 13.5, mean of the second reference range 13.7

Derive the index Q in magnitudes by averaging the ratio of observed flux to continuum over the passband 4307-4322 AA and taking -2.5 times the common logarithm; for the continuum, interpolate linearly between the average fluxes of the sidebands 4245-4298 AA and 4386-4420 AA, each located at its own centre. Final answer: 0.05 mag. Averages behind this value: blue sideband 13.5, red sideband 14.3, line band 13.1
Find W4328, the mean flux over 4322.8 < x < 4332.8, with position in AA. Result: 13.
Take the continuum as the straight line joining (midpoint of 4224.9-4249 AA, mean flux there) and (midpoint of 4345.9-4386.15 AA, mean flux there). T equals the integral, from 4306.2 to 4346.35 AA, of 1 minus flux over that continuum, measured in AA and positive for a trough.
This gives 3.9 AA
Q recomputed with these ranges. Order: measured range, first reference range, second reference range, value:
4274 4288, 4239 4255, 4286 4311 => -0.098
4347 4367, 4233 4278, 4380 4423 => -0.045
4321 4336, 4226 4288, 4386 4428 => 0.057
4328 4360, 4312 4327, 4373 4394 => 0.021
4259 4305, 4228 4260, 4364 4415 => 0.092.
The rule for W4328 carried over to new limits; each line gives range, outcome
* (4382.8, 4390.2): 12.6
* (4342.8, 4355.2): 13.9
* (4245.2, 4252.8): 13.5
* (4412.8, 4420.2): 14.9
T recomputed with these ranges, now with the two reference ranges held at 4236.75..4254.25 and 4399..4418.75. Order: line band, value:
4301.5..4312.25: 2.77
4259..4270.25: -0.15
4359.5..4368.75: -0.41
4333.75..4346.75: 2.30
